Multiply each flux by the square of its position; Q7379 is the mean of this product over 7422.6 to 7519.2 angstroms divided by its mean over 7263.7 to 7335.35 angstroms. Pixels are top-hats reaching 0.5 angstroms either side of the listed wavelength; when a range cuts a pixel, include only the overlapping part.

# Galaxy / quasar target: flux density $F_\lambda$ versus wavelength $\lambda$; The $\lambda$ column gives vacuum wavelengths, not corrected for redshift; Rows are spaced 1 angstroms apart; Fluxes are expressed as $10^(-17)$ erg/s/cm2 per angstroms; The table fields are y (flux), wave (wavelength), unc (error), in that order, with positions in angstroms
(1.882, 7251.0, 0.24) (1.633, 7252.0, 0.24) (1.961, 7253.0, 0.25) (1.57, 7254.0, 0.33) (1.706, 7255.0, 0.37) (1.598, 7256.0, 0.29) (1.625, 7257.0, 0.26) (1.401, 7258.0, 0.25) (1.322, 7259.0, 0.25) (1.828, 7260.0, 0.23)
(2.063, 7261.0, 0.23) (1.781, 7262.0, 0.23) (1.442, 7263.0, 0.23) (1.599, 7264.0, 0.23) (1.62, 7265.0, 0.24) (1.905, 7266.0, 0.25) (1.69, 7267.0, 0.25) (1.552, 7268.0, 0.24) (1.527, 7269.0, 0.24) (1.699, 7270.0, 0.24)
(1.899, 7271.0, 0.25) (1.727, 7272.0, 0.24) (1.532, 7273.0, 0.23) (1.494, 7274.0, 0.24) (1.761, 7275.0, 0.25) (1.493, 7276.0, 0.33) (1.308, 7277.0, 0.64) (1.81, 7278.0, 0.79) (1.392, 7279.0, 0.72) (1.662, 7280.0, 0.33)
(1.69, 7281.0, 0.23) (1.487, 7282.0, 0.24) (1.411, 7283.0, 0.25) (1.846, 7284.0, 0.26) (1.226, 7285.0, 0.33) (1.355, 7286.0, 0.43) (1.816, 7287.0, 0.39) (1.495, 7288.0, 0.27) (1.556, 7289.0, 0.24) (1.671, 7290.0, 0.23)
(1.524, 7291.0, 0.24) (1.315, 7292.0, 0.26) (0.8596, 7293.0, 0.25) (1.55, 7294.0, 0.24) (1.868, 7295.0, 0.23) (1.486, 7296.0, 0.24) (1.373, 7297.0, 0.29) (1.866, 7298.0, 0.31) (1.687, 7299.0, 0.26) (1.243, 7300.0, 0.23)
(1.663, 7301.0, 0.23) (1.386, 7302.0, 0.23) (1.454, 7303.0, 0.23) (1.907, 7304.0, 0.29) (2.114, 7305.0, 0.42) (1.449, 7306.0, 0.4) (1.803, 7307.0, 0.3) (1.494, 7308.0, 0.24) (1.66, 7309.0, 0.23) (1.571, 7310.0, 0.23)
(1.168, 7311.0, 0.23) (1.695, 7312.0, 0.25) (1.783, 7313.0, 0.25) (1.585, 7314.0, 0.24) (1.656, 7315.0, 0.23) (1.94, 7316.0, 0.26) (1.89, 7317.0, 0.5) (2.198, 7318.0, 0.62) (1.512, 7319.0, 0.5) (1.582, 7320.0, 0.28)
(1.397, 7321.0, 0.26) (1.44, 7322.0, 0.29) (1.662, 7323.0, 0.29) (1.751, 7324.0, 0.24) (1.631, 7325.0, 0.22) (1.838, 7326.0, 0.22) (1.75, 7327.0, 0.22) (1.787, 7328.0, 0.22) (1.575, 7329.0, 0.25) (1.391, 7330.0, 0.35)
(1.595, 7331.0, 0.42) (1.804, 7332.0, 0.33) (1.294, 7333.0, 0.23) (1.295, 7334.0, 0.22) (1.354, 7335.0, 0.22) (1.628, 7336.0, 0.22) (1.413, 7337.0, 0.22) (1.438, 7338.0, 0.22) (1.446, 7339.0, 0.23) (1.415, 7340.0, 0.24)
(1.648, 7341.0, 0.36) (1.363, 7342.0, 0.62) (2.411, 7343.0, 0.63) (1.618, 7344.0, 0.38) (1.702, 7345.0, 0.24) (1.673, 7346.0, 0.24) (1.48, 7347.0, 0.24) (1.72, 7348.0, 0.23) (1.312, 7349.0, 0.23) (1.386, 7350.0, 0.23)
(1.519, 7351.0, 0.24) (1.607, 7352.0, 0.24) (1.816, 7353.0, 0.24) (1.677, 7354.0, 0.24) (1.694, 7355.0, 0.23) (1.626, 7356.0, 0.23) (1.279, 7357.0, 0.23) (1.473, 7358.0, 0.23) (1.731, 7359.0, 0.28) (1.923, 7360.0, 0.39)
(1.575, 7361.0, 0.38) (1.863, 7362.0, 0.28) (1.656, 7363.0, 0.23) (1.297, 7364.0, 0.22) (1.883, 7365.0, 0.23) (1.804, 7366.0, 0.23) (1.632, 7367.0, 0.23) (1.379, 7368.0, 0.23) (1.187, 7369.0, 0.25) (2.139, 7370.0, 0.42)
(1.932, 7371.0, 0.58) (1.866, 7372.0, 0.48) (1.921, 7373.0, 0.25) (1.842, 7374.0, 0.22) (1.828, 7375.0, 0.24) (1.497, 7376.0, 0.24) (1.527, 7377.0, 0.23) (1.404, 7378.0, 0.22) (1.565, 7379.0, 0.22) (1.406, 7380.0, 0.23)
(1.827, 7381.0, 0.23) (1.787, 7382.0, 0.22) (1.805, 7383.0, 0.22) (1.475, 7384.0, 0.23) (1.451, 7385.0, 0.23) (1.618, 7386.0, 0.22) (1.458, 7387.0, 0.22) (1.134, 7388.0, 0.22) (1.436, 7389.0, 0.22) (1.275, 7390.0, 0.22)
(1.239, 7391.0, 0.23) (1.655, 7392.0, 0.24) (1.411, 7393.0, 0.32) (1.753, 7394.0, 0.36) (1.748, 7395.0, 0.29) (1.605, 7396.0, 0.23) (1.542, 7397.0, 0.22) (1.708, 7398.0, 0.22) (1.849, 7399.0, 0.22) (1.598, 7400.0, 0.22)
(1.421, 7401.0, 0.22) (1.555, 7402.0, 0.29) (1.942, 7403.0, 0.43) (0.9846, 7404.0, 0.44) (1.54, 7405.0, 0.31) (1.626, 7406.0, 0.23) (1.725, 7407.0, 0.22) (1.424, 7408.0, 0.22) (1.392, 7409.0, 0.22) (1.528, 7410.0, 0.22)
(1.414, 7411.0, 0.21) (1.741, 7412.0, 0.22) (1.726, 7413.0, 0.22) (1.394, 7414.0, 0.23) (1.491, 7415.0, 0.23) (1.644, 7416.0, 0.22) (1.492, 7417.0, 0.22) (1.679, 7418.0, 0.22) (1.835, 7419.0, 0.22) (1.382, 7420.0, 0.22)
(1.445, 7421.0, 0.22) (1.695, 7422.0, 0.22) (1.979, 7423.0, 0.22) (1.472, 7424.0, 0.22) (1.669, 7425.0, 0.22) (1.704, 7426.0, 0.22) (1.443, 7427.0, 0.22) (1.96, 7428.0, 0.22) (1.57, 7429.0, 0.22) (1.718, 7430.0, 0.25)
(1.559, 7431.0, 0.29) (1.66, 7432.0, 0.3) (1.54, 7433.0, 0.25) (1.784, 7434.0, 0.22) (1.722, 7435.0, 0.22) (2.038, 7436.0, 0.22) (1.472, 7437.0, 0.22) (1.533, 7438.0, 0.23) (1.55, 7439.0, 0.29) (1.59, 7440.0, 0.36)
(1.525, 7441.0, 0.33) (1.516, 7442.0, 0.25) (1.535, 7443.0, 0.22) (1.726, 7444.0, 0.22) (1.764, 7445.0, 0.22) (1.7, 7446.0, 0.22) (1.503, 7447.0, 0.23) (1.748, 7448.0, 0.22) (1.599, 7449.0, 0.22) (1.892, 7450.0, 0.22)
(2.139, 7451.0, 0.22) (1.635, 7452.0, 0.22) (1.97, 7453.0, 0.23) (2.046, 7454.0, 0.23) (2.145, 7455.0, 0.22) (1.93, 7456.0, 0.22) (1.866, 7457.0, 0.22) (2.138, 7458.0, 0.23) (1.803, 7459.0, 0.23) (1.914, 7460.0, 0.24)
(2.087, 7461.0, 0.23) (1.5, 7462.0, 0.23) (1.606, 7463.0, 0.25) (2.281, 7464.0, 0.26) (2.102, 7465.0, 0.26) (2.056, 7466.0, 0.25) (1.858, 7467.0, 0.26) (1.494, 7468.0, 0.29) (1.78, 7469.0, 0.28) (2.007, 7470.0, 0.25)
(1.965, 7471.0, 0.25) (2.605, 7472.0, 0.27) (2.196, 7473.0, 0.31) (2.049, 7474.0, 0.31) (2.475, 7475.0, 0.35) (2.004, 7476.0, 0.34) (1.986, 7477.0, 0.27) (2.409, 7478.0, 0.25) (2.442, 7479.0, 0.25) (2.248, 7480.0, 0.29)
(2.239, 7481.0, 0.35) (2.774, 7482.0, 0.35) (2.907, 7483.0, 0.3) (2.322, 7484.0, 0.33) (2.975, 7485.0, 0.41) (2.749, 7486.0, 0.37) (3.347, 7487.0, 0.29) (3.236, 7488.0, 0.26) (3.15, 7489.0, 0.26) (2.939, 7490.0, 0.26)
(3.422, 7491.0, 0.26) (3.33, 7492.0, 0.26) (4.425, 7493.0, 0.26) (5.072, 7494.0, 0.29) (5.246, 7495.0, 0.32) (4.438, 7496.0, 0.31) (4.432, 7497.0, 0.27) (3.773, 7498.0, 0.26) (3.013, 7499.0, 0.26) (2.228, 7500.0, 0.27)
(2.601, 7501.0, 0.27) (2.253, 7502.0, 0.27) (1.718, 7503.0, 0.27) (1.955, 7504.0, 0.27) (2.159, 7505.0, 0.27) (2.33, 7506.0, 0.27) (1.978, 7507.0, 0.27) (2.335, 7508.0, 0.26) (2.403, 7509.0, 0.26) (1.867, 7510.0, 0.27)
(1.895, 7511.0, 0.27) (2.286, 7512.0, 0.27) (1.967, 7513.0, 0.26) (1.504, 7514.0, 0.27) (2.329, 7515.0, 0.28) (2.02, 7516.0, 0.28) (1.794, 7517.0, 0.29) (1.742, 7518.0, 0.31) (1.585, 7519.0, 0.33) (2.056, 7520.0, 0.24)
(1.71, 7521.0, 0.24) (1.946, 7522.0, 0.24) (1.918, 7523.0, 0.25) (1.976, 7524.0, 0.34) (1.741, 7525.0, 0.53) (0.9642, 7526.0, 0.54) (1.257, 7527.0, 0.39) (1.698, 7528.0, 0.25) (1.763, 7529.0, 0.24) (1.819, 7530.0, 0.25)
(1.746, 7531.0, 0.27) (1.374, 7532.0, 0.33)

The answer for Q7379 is 1.45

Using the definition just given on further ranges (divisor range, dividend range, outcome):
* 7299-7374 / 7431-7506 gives 1.47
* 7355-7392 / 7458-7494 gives 1.57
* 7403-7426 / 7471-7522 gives 1.70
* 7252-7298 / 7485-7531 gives 1.67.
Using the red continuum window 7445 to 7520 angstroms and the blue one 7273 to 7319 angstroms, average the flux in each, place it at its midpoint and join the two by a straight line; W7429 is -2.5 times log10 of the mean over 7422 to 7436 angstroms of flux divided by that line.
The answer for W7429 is 0.26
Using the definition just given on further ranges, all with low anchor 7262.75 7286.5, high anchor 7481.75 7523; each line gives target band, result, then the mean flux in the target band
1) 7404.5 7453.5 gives 0.380 mag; 1.64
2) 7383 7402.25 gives 0.372 mag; 1.53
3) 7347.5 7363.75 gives 0.223 mag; 1.61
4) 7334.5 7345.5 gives 0.199 mag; 1.59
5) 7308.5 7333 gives 0.098 mag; 1.65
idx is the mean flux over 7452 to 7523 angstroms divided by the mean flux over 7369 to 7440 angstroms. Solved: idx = 1.50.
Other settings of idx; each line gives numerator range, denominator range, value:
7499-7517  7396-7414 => 1.36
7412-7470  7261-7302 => 1.10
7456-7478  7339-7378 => 1.21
